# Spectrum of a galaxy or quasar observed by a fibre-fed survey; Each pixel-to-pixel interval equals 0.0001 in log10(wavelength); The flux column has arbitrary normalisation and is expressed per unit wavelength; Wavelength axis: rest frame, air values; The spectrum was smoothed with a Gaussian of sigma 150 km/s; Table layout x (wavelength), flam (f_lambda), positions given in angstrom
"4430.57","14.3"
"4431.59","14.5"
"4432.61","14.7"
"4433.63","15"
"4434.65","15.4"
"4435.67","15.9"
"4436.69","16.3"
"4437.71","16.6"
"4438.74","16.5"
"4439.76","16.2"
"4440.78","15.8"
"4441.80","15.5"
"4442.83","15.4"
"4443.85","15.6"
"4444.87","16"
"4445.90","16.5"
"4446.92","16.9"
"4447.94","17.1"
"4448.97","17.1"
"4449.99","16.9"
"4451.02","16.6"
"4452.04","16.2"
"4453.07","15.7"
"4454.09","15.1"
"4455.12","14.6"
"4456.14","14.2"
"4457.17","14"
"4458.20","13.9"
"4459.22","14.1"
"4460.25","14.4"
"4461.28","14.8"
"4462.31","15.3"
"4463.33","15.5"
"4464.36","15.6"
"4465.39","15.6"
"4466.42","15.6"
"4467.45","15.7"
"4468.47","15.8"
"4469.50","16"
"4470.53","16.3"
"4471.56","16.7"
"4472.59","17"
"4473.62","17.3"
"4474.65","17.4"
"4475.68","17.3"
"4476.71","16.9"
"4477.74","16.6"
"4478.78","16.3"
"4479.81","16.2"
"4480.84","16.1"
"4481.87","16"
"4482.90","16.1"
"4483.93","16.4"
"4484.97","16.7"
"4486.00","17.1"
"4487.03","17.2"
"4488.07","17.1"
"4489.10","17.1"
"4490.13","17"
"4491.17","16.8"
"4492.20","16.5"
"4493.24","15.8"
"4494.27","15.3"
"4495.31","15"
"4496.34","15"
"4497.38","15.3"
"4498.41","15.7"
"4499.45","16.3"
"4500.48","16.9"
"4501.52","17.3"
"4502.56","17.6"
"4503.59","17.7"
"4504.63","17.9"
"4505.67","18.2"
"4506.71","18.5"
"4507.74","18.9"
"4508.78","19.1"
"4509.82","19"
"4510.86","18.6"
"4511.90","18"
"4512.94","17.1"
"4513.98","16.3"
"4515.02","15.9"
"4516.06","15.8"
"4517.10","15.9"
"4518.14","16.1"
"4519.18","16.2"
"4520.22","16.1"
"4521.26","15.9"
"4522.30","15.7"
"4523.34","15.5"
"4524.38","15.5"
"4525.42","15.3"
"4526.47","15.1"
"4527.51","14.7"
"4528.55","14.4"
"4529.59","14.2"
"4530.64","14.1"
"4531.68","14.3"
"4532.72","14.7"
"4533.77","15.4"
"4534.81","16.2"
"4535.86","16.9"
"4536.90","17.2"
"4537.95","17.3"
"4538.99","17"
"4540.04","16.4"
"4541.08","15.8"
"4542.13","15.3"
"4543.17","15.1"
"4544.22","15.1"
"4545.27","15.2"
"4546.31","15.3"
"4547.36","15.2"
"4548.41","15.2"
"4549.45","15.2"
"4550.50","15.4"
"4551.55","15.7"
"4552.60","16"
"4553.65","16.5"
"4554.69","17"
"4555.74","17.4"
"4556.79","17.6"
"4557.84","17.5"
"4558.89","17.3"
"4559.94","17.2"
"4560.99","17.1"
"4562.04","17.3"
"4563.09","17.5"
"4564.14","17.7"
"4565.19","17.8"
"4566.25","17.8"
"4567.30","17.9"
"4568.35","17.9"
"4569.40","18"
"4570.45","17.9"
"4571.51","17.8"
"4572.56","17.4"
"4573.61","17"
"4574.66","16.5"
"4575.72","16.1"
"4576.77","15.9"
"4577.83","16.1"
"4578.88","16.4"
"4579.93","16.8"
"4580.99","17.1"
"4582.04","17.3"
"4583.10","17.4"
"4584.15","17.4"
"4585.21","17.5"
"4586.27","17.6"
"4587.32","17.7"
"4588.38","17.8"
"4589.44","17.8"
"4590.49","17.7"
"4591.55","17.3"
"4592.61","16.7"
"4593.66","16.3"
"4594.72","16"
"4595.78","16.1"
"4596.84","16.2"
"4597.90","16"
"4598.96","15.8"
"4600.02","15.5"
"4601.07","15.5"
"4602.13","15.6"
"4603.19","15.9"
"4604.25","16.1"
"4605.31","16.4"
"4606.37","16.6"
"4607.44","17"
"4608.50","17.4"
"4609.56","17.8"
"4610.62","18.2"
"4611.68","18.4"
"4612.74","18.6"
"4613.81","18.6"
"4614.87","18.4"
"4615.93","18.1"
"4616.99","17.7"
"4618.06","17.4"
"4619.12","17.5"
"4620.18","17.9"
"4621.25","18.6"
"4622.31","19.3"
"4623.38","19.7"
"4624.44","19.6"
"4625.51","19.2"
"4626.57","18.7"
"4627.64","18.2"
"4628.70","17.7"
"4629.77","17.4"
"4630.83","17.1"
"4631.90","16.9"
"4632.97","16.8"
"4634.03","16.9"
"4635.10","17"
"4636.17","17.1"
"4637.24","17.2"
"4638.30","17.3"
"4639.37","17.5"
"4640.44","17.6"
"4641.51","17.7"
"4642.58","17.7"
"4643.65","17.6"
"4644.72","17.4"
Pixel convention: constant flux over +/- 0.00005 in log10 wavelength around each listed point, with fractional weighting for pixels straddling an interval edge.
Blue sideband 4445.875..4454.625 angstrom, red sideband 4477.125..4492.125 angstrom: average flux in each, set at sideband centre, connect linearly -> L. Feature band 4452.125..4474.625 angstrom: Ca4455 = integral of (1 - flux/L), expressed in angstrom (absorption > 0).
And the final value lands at 1.5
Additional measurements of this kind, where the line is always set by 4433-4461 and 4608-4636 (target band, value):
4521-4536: 1.46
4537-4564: 1.16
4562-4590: 0.16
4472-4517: -1.57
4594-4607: 1.29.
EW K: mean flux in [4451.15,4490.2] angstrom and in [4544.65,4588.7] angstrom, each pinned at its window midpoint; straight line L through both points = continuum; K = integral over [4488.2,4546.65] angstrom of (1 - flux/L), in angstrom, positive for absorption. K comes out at 0.5 angstrom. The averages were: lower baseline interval 16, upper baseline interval 16.9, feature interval 16.3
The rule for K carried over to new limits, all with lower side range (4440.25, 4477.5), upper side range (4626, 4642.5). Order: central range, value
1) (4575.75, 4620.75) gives 0.19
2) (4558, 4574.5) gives -0.72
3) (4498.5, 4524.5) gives -1.15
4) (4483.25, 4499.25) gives -0.12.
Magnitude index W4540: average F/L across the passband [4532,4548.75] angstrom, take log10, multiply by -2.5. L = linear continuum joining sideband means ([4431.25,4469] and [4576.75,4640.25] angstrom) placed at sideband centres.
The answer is 0.05 mag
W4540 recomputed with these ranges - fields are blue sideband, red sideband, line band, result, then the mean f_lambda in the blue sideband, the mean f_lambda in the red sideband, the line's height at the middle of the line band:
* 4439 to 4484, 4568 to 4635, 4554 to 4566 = -0.032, 15.9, 17.3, 16.9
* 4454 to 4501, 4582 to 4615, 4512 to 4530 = 0.043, 16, 17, 16.3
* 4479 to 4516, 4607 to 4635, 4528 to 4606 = 0.066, 16.9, 18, 17.5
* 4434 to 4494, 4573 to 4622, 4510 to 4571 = 0.023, 16.1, 17.1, 16.6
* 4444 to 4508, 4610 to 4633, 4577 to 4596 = 0.043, 16.3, 18.2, 17.7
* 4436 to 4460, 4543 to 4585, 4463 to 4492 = -0.031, 15.8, 16.8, 16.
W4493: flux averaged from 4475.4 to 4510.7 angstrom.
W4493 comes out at 16.9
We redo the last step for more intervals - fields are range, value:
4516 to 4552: 15.6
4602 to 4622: 17.5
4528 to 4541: 15.7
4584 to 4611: 16.7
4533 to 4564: 16.3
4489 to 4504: 16.3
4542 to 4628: 17.1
